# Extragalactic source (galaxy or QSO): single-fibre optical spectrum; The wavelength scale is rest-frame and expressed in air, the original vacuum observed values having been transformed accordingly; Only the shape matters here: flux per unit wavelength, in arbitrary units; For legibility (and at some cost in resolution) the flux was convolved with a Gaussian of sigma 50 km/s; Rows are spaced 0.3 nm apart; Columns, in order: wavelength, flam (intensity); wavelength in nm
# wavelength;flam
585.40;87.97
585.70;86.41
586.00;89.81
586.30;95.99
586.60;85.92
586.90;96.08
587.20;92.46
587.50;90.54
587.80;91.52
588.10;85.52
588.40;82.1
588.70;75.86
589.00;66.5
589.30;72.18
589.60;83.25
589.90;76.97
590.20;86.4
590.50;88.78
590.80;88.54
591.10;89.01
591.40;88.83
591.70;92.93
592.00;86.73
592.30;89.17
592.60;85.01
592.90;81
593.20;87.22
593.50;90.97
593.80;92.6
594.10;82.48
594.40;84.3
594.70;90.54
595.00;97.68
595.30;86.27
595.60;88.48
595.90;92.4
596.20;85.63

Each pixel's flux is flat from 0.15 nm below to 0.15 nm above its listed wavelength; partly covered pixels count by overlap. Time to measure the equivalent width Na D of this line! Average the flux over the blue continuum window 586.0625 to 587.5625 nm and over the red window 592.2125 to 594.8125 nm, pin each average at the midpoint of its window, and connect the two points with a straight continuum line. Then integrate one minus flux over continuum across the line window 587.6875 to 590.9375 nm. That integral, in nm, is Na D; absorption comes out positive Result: 0.31 nm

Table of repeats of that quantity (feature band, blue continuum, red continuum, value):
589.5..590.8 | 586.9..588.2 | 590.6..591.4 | 0.07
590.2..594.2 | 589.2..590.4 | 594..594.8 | -0.23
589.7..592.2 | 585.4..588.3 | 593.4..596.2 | 0.07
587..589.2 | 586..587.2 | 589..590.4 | 0.06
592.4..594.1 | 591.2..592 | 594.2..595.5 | 0.05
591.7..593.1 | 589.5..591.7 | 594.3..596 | 0.02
